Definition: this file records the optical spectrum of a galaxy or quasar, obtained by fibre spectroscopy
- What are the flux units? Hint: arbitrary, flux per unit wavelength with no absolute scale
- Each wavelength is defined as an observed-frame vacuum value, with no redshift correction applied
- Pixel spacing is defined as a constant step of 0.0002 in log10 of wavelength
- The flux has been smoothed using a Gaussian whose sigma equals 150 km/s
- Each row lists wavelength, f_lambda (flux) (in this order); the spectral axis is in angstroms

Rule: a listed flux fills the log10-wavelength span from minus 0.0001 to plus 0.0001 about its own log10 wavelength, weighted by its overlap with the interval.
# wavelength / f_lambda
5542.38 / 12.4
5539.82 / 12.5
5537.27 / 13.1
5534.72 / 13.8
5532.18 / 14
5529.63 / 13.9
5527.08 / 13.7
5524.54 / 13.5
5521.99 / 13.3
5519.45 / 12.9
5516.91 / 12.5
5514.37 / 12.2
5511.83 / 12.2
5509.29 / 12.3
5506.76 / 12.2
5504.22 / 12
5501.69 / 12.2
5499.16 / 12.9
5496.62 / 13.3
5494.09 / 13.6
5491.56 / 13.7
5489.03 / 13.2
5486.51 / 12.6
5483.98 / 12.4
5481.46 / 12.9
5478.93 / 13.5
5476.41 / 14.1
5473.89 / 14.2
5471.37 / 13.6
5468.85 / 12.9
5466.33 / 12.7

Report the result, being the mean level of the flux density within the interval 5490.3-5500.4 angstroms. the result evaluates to 13.4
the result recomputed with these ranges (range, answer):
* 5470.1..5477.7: 14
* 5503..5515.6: 12.2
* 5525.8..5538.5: 13.7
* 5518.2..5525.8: 13.2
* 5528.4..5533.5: 14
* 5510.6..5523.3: 12.6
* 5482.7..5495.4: 13.1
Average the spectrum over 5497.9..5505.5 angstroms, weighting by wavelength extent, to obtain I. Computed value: 12.4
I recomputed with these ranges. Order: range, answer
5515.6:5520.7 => 12.7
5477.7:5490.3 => 12.9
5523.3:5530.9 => 13.7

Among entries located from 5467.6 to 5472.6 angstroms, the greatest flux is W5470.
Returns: 13.6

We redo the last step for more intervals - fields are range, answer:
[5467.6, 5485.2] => 14.2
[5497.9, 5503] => 12.9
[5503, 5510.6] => 12.3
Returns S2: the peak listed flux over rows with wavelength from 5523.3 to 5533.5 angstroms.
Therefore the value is 14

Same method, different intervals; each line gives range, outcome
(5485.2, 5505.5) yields 13.7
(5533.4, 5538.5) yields 13.8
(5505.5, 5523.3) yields 13.3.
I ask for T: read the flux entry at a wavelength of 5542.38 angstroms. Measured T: 12.4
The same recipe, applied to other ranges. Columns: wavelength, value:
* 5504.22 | 12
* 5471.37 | 13.6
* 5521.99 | 13.3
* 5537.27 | 13.1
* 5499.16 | 12.9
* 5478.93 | 13.5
